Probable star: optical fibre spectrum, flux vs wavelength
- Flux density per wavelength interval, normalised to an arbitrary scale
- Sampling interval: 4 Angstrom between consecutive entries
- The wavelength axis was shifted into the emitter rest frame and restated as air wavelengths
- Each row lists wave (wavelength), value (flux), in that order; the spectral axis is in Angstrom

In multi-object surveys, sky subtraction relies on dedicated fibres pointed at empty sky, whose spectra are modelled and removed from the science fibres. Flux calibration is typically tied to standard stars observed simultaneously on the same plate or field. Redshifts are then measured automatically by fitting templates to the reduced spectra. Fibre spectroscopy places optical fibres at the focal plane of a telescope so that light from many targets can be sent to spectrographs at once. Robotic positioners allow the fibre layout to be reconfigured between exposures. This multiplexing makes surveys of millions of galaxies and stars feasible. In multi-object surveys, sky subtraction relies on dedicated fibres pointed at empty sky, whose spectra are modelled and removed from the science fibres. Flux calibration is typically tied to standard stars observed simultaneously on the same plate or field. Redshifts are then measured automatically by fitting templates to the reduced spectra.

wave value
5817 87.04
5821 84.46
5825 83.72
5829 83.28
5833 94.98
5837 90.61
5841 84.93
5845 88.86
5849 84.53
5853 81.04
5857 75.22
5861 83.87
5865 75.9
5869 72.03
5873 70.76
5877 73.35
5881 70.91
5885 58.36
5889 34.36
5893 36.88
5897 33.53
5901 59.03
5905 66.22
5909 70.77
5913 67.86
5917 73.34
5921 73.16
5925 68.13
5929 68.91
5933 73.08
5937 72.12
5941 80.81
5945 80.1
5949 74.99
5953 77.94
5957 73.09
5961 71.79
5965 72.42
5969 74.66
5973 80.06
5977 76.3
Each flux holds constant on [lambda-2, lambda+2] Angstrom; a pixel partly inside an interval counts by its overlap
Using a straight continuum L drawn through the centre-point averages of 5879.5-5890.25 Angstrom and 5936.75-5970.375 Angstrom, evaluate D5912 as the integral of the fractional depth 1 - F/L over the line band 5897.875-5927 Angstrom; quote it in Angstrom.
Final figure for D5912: -1.6 Angstrom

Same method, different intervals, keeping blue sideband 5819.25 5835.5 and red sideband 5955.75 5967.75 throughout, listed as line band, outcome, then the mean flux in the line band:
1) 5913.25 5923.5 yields 0.67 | 72.1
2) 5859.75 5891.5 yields 5.92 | 66.6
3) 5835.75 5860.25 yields 0.18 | 84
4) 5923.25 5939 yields 1.07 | 70.6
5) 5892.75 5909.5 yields 5.39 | 53.4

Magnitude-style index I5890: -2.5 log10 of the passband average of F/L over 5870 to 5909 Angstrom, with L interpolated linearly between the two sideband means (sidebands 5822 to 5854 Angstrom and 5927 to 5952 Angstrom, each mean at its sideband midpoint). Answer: 0.378 mag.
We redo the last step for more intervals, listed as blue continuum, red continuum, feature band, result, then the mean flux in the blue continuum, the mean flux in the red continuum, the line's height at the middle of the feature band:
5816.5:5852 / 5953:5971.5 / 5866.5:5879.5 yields 0.15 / 86.8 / 73.7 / 82.8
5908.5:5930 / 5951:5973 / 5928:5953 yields -0.04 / 70.4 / 74.5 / 72.5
